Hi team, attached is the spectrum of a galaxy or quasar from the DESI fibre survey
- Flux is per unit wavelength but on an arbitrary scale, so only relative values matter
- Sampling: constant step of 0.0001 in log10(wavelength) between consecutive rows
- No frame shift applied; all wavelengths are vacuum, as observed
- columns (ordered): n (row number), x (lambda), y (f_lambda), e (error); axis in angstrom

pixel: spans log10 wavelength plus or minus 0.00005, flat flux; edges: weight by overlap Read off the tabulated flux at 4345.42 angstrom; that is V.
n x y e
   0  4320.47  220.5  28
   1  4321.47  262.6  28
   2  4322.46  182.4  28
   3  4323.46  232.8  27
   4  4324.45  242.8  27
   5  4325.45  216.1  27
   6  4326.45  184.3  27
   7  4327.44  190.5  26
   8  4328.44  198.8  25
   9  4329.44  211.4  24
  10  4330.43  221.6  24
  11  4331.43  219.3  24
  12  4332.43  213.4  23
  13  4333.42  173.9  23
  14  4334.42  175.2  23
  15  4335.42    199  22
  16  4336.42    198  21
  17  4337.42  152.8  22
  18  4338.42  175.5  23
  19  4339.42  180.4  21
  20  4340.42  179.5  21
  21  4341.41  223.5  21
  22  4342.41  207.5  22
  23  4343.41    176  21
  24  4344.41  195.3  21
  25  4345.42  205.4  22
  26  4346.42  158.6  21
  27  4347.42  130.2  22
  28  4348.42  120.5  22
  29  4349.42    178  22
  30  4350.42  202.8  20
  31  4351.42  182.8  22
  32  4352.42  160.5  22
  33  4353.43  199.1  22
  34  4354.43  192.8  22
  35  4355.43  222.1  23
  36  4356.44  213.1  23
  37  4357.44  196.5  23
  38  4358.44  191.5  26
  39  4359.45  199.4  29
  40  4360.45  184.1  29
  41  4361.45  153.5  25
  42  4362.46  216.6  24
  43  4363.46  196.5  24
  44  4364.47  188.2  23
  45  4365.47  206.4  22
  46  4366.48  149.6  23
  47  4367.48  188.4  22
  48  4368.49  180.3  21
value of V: 205.4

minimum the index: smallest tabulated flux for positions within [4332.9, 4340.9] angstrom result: 152.8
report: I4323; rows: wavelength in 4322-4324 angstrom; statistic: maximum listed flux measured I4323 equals 232.8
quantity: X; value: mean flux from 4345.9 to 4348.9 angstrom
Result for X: 137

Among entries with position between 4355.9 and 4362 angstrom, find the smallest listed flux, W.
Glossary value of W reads 153.5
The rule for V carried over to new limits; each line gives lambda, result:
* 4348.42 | 120.5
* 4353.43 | 199.1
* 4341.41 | 223.5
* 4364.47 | 188.2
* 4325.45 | 216.1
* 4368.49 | 180.3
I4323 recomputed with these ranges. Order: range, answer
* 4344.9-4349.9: 205.4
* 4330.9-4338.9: 219.3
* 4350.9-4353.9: 199.1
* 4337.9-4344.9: 223.5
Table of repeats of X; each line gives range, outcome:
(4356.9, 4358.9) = 195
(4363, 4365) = 192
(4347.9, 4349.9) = 149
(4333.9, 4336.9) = 190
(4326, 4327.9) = 188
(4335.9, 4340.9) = 177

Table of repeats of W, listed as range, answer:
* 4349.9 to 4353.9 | 160.5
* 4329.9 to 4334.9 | 173.9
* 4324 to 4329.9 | 184.3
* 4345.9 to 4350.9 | 120.5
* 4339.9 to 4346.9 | 158.6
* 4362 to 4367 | 149.6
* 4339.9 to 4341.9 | 179.5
